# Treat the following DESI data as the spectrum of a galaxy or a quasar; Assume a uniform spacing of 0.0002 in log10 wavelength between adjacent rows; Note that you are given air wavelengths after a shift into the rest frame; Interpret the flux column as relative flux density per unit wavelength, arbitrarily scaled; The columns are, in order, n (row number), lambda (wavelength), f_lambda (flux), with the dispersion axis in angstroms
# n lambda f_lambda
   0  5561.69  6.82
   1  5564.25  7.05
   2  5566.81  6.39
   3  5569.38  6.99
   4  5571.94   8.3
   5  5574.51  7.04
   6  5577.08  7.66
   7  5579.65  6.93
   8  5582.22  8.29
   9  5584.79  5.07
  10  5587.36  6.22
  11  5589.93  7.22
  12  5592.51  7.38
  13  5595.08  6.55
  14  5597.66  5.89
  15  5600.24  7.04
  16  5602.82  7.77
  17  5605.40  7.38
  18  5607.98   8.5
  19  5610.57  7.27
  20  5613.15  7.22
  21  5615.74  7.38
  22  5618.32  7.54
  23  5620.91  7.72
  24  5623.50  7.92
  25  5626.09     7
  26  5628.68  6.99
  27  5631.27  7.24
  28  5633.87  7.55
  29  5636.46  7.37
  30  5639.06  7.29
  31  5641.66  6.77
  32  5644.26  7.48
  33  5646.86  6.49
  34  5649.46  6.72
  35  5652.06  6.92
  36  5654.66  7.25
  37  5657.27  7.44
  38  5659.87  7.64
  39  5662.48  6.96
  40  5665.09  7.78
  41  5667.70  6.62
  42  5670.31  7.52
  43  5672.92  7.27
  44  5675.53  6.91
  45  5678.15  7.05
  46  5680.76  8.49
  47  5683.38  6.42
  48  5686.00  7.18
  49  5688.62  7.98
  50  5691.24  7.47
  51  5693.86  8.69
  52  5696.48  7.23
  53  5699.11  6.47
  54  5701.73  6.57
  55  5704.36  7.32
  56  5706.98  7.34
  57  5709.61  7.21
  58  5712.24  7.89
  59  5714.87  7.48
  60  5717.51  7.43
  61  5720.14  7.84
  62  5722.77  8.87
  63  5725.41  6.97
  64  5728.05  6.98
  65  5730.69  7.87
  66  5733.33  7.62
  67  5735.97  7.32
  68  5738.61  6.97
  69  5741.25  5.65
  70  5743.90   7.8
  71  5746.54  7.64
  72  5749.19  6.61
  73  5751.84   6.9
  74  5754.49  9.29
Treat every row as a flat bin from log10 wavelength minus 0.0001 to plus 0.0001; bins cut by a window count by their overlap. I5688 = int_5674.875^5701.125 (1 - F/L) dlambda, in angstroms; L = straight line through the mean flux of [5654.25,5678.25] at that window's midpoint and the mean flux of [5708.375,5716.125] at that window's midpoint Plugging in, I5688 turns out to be 0.0 angstroms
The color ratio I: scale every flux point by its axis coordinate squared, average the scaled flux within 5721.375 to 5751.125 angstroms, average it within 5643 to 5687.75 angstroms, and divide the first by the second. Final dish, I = 1.04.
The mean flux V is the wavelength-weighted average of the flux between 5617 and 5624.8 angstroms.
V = 7.73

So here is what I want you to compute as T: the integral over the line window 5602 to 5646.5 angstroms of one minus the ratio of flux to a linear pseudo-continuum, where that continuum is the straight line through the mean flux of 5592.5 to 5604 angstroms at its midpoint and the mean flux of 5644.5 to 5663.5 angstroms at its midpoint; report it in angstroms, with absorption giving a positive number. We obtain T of -2.8 angstroms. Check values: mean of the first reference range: 6.87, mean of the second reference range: 7.09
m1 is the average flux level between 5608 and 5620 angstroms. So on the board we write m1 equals 7.48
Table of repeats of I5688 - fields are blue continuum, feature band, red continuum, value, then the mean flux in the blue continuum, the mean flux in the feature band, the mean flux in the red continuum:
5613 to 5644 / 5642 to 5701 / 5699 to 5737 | 1.06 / 7.34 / 7.26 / 7.44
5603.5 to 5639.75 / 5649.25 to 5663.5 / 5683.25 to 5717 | 0.43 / 7.46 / 7.19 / 7.36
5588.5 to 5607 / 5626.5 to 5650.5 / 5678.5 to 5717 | 0.31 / 7.05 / 7.1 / 7.4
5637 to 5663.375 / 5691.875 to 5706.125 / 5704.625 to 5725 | 0.49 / 7.11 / 7.27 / 7.67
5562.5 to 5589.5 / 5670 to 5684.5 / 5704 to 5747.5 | 0.03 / 7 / 7.27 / 7.42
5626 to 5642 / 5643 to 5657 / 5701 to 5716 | 0.44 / 7.21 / 7.01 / 7.33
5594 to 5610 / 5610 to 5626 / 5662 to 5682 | -0.56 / 7.2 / 7.48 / 7.34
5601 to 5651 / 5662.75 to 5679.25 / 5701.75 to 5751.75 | 0.37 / 7.34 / 7.18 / 7.34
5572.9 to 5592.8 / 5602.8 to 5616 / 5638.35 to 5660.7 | -1.05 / 6.98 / 7.58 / 7.1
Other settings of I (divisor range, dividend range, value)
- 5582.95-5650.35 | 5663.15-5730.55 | 1.07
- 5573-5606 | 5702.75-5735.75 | 1.14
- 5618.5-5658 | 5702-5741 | 1.06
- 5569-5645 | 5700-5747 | 1.06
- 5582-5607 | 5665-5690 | 1.10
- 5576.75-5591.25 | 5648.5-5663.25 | 1.07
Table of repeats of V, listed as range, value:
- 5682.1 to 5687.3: 6.8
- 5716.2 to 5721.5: 7.66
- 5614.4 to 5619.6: 7.46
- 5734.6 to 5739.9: 7.15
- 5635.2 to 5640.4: 7.32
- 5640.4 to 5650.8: 6.87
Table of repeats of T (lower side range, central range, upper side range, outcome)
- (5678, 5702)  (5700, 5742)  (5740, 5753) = -1.21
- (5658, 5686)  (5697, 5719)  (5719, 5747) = 0.38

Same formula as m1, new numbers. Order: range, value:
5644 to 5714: 7.27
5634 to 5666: 7.18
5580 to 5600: 6.69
